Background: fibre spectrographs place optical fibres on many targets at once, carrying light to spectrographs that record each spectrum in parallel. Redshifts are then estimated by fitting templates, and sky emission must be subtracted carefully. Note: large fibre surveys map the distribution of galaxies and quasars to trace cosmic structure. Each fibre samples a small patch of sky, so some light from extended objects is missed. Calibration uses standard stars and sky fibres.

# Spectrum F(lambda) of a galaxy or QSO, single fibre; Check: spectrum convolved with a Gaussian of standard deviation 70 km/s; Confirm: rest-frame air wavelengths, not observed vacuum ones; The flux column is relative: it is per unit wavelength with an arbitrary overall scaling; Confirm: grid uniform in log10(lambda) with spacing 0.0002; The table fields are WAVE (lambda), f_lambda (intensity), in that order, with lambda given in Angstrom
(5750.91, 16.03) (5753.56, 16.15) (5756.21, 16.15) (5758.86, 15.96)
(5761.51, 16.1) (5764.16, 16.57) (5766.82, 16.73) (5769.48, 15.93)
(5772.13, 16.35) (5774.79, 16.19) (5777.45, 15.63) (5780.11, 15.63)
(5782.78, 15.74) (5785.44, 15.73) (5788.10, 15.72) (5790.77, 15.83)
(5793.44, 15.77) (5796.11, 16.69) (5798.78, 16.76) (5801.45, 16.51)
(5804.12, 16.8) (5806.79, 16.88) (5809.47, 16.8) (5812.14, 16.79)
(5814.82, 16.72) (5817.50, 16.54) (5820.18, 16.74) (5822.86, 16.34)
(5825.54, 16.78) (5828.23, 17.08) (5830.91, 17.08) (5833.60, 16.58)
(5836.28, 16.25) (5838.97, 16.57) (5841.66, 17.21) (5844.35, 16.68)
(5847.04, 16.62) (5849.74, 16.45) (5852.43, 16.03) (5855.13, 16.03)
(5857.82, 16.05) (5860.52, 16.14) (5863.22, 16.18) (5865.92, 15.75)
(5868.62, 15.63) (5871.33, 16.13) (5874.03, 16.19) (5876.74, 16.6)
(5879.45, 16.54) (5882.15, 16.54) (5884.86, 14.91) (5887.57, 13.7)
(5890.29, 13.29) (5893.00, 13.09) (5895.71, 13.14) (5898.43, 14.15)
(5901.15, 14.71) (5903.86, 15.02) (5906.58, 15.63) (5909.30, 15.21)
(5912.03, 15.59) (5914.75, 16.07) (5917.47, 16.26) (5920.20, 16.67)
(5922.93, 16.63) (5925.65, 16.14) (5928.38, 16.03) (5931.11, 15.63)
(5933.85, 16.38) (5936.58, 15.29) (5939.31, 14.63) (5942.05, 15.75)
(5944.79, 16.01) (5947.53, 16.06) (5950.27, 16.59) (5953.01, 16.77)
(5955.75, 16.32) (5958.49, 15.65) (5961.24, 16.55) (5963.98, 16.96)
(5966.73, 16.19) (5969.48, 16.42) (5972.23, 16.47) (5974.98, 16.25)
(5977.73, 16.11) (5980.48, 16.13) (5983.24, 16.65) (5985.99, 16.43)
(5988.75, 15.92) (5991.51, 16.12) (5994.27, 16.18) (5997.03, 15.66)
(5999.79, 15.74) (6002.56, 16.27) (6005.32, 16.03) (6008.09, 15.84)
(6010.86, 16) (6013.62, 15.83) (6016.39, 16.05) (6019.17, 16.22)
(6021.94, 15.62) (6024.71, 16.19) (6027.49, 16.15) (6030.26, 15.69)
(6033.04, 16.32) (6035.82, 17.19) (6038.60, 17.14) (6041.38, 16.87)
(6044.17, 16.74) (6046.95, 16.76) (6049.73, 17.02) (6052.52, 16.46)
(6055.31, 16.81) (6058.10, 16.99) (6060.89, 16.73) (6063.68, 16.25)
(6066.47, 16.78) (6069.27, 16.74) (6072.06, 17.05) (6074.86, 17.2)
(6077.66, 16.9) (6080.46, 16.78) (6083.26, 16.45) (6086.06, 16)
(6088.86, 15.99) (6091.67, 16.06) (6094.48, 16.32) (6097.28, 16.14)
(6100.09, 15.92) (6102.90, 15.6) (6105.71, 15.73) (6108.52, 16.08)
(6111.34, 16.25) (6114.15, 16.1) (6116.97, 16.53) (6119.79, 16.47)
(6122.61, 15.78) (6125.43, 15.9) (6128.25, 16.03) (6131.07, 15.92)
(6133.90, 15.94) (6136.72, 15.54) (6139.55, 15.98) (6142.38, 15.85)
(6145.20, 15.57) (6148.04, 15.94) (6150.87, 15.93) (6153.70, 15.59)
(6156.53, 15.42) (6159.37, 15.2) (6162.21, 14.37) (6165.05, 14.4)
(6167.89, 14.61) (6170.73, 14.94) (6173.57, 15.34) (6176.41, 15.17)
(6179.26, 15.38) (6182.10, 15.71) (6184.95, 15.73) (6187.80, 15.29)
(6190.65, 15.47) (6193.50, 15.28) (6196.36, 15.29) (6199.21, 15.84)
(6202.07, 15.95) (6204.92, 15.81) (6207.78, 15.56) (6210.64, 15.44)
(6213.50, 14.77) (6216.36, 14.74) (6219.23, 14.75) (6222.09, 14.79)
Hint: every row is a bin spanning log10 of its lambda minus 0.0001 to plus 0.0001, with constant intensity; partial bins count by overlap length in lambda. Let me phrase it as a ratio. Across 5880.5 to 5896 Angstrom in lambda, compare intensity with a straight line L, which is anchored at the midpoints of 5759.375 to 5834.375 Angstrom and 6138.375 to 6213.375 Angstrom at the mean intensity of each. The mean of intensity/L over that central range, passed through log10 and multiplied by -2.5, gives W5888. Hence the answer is 0.14 mag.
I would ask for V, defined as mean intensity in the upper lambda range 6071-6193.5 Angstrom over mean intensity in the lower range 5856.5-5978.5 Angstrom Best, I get 1.01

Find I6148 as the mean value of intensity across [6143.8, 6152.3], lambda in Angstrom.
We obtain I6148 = 15.8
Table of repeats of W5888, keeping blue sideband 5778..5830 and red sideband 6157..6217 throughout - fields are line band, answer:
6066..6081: -0.09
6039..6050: -0.08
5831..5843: -0.03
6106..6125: -0.05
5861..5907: 0.07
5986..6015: -0.01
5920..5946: 0.01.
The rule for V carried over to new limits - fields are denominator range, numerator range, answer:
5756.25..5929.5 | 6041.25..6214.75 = 1.00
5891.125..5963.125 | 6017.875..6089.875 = 1.06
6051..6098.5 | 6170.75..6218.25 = 0.93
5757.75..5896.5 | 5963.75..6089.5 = 1.02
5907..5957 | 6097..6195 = 0.98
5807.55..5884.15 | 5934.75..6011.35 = 0.98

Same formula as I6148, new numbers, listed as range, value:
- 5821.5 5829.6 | 16.7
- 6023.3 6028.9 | 16.2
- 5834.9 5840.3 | 16.4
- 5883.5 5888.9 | 14.3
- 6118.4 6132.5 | 16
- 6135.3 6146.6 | 15.7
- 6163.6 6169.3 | 14.5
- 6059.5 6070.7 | 16.6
